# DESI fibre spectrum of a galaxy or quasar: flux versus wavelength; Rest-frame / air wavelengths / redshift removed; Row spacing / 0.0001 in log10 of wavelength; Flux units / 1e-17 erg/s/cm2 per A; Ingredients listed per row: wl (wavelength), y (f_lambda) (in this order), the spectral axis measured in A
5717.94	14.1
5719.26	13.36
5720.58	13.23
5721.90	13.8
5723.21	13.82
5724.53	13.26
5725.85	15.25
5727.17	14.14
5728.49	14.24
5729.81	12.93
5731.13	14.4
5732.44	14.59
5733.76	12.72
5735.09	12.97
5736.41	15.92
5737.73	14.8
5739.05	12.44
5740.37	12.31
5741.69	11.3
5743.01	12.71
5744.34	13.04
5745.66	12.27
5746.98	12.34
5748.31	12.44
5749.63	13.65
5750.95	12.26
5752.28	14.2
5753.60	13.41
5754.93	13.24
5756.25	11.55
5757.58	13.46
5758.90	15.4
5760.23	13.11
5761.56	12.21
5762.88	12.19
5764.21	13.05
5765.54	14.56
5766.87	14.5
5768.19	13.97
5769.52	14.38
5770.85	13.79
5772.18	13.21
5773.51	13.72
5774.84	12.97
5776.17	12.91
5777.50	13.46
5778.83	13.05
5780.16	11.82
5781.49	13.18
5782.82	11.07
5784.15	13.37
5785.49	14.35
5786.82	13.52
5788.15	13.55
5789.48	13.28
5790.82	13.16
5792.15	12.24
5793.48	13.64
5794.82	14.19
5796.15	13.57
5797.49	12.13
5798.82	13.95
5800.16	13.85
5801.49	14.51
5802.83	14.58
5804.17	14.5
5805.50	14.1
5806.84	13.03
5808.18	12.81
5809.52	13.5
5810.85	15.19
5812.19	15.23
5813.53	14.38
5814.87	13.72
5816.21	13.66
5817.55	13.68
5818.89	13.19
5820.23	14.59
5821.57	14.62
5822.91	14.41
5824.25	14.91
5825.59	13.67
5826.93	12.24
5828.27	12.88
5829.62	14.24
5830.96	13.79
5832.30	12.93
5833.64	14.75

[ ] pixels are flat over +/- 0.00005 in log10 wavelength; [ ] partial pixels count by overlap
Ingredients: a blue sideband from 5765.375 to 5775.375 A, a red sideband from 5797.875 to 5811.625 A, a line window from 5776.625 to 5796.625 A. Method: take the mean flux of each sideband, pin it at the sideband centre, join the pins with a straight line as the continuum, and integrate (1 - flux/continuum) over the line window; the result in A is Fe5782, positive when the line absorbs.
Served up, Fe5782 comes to 1.1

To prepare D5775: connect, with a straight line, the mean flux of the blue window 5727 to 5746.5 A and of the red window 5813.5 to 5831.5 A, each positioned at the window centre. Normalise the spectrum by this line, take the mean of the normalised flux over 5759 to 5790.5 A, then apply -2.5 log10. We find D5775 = 0.02 mag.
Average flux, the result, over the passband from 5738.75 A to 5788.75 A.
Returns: 13.1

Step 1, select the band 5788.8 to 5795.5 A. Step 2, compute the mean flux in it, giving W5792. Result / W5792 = 13.3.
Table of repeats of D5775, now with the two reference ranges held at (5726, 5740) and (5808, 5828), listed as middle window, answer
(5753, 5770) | 0.040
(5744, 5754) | 0.081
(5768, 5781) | 0.053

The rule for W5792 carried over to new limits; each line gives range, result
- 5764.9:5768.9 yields 14.4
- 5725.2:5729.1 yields 14.5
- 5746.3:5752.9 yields 13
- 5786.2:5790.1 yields 13.5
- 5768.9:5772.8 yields 13.8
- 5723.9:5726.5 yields 14.3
